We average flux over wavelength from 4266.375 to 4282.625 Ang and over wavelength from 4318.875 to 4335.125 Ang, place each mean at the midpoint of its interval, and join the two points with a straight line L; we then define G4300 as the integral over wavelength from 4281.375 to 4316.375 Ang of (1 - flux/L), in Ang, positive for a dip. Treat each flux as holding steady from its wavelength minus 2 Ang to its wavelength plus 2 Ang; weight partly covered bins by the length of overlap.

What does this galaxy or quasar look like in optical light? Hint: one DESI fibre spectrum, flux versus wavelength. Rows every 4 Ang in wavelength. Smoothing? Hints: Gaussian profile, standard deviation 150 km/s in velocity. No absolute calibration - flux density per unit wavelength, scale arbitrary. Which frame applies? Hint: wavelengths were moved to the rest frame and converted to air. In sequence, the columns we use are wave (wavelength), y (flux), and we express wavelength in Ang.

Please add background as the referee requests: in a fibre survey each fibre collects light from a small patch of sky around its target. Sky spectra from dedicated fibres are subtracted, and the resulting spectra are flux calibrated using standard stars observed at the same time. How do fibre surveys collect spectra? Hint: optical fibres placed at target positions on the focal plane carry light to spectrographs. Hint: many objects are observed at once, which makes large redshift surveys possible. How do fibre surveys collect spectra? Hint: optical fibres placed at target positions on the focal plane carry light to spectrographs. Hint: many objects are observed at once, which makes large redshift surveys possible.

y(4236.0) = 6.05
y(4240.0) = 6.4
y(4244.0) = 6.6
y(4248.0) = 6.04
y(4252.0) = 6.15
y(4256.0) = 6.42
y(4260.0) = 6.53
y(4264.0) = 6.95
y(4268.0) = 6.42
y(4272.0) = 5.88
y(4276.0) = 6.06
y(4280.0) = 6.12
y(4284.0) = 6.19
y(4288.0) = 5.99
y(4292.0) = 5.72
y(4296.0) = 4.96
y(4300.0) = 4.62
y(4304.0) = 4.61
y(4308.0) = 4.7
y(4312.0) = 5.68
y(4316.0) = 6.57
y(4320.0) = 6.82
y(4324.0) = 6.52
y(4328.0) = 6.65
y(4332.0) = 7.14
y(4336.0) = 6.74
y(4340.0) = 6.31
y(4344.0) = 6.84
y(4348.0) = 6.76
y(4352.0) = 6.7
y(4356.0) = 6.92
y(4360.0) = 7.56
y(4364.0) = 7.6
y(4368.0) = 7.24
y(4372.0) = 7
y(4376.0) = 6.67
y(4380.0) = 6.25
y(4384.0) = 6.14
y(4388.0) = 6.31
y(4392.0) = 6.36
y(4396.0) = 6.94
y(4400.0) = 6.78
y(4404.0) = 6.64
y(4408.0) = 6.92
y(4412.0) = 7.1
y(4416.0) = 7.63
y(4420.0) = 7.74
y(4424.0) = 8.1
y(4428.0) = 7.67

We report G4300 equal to 5.5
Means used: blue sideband 6.12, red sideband 6.78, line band 5.41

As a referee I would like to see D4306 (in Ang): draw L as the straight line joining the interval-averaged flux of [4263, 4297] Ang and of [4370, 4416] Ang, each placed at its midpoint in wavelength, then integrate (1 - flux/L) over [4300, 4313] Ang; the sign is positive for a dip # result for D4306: 2.7 Ang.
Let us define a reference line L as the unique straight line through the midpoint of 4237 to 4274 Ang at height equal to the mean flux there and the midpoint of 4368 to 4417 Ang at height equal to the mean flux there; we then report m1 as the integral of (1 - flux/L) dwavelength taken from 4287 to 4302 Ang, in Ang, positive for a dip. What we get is 2.76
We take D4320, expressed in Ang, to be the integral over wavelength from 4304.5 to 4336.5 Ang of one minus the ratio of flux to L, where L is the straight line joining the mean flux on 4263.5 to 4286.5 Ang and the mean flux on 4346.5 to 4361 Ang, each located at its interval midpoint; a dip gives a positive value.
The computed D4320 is 1.9 Ang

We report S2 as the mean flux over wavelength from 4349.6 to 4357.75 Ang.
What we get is 6.8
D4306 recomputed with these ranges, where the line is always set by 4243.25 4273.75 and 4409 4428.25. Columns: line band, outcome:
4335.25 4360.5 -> 1.0 Ang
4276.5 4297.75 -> 2.5 Ang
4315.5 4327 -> 0.3 Ang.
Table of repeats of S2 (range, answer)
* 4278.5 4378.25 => 6.35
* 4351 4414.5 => 6.83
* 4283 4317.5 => 5.41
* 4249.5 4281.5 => 6.31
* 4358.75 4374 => 7.34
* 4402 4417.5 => 7.05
